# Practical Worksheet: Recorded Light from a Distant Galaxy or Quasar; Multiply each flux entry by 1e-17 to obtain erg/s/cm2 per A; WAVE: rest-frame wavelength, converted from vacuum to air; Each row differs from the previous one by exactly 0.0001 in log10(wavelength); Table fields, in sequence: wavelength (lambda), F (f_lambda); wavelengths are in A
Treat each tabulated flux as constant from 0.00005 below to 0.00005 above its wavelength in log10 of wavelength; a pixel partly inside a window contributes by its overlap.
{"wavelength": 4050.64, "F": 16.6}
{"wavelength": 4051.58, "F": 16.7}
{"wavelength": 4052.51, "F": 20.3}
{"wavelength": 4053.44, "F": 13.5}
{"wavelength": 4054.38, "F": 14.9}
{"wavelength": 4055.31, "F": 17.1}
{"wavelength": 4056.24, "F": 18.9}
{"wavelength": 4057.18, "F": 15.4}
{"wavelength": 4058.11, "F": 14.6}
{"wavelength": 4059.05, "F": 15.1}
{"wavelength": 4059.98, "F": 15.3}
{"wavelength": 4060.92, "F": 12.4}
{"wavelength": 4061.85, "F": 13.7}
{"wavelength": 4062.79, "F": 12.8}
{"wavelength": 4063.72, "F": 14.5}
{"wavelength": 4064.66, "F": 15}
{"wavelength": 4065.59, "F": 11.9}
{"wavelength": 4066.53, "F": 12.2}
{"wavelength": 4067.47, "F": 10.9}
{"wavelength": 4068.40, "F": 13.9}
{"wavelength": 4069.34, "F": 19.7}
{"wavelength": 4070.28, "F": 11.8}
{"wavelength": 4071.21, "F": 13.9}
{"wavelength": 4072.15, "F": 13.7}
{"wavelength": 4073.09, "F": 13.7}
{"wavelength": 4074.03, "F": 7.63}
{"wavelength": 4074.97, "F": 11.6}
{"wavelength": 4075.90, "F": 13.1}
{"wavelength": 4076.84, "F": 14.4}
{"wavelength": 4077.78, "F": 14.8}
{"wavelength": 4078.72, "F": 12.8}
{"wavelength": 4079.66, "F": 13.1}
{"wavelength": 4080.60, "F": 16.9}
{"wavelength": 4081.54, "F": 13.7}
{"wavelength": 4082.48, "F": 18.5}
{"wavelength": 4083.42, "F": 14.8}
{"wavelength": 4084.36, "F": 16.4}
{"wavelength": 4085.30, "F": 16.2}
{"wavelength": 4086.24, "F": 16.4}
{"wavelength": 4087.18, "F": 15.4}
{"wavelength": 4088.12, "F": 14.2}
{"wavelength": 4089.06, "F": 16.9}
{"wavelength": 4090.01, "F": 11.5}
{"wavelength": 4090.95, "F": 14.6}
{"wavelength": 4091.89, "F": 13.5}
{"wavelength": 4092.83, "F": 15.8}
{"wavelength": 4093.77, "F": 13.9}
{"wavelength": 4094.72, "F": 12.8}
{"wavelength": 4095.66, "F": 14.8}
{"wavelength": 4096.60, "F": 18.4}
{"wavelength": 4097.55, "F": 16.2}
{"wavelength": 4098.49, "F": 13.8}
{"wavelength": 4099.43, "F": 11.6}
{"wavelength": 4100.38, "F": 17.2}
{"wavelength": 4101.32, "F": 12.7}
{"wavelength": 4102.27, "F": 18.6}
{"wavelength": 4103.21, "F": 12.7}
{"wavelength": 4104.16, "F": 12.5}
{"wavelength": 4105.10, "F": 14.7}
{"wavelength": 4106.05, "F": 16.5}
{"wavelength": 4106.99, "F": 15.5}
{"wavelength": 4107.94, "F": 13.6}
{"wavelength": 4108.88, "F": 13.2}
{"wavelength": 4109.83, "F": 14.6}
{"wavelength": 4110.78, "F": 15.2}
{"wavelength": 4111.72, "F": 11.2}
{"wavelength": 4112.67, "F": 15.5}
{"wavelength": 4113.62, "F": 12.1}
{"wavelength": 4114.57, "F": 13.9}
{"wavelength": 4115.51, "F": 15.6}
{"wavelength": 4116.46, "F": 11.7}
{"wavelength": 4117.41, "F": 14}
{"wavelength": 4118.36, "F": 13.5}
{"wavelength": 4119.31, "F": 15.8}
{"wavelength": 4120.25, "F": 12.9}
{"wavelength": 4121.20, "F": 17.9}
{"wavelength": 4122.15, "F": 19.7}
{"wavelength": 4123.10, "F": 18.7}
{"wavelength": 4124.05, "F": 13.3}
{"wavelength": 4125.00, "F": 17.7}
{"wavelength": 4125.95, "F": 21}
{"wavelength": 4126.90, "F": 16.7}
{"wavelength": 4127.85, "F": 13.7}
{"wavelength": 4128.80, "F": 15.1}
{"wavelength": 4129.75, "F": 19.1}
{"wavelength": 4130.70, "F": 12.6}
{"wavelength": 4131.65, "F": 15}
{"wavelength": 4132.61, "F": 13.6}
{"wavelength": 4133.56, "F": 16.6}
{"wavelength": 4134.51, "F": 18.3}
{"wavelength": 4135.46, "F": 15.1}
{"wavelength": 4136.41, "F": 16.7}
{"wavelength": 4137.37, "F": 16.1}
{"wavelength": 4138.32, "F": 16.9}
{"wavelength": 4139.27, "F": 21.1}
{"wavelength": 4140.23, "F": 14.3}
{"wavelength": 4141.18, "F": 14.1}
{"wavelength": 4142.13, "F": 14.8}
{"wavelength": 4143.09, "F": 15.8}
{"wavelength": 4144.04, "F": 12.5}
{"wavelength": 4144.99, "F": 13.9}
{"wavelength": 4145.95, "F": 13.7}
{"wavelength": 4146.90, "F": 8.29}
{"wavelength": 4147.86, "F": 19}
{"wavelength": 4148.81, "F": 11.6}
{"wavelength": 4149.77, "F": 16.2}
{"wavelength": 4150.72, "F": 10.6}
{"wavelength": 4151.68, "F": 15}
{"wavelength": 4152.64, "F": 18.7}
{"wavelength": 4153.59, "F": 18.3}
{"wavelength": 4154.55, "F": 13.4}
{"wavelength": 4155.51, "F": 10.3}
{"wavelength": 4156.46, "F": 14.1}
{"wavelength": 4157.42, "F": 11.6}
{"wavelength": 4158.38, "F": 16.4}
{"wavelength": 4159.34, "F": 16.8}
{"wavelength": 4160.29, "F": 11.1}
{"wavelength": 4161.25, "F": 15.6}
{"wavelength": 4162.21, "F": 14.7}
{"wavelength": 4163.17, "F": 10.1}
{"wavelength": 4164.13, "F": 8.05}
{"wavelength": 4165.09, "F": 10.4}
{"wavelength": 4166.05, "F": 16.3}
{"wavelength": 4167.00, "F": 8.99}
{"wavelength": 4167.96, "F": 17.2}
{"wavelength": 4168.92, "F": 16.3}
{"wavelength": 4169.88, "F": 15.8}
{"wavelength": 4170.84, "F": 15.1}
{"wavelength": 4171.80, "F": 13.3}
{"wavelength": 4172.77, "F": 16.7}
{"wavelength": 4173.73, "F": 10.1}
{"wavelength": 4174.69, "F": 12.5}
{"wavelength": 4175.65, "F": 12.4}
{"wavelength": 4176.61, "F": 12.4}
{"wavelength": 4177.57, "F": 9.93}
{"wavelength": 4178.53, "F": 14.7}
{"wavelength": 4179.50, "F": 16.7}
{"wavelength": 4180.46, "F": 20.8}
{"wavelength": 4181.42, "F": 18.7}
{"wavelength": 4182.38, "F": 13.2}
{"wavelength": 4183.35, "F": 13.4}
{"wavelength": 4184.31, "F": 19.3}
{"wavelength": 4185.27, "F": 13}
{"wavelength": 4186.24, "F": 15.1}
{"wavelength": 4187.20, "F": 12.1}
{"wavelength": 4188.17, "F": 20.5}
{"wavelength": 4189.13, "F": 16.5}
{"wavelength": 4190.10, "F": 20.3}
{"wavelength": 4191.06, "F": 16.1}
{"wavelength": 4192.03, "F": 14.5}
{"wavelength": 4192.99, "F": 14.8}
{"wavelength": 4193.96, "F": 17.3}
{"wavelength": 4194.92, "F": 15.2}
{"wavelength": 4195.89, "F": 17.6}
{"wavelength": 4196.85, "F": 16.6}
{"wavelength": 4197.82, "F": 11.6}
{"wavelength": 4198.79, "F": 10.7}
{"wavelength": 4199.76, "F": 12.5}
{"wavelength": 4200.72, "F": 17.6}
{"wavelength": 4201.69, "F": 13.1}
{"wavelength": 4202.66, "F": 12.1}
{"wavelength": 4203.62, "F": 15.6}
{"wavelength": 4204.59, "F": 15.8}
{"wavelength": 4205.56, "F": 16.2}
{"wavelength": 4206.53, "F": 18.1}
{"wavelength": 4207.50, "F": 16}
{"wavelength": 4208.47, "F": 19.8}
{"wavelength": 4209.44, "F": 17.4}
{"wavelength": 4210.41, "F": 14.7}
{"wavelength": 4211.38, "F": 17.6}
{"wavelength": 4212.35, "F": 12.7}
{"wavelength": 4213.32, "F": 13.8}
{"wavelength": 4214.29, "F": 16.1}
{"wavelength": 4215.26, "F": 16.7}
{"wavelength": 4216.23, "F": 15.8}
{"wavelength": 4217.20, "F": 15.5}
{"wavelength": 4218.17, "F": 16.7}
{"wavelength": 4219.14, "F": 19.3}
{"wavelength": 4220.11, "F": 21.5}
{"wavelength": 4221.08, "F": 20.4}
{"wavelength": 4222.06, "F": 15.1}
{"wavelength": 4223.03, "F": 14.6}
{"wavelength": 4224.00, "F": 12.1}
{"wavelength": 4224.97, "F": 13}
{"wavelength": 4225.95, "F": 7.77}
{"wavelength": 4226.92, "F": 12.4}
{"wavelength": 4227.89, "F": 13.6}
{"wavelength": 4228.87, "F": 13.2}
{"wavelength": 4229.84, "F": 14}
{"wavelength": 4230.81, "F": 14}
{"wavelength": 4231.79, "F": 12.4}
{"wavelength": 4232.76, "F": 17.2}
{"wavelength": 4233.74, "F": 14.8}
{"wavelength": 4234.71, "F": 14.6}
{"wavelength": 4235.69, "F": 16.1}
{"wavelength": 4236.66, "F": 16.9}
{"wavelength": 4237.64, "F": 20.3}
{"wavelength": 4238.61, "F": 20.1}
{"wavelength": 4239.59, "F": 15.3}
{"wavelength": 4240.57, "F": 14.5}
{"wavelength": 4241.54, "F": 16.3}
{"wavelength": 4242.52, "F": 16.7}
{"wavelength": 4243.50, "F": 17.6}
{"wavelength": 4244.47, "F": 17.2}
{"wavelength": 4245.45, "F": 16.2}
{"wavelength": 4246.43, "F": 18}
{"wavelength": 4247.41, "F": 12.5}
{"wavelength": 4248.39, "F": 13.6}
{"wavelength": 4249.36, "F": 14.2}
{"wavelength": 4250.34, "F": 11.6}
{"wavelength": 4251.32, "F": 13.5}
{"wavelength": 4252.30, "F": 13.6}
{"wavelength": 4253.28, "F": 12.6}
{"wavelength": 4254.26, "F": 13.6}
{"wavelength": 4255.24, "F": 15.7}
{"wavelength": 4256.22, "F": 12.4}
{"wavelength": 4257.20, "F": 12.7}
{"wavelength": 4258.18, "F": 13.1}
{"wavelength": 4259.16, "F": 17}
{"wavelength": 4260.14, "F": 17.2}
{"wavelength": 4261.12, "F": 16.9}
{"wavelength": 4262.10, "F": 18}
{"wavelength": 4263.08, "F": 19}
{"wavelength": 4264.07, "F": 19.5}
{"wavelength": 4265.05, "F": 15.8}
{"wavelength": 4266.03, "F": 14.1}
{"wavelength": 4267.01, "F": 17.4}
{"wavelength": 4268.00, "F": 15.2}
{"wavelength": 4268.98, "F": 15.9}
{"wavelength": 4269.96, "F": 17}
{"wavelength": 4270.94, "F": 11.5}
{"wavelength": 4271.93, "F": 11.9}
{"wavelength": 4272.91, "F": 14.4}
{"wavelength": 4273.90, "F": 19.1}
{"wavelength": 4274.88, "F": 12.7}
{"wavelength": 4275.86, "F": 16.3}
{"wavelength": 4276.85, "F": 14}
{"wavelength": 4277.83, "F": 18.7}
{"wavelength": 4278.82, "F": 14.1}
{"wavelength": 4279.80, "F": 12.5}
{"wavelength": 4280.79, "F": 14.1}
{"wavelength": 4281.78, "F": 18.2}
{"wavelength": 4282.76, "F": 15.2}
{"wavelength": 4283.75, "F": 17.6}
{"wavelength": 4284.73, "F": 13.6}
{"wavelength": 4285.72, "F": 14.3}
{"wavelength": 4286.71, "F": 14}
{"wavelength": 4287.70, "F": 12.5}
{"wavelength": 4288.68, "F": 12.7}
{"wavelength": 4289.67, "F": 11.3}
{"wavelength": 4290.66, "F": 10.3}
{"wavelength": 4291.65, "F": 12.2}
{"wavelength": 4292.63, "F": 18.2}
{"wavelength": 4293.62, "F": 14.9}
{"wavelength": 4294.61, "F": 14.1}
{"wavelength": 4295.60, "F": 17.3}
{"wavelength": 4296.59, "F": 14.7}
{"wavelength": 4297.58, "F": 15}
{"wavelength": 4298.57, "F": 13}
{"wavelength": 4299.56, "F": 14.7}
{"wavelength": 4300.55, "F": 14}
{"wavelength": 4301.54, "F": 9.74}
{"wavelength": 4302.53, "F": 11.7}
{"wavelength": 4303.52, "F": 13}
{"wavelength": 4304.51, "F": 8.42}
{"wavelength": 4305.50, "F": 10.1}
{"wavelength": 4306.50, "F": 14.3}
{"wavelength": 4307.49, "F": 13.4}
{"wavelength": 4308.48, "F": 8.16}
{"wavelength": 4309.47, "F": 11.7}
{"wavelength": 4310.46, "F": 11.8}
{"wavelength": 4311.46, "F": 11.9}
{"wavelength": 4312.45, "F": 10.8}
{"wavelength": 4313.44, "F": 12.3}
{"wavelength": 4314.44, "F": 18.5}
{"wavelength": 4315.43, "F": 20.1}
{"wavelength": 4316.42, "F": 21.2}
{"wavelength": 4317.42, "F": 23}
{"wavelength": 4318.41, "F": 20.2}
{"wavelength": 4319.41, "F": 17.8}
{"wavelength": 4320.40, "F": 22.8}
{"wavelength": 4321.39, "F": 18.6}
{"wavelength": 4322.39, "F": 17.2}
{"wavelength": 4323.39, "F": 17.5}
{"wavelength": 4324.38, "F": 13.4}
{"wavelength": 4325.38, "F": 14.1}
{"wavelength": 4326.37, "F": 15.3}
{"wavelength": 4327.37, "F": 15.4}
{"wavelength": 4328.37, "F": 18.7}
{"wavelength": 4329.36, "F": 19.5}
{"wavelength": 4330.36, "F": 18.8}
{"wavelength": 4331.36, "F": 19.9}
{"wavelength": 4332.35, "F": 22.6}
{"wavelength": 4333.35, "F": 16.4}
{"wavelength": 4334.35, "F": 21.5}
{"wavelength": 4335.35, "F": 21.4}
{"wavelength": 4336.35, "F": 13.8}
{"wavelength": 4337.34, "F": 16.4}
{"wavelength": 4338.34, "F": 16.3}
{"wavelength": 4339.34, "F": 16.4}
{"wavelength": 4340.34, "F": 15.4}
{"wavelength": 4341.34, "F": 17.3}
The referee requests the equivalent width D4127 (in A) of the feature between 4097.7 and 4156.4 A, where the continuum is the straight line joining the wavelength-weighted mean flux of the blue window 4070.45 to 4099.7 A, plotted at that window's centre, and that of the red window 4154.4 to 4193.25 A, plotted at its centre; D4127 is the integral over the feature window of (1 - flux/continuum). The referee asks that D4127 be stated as -2.5 A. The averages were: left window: 14.4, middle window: 15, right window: 14.4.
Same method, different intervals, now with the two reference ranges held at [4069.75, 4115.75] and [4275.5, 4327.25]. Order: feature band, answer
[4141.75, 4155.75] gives 0.22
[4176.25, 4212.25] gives -2.67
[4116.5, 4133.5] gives -1.68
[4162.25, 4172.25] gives 0.86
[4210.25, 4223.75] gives -1.74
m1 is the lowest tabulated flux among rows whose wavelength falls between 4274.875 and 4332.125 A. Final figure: 8.16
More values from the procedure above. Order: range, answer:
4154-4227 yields 7.77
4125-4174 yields 8.05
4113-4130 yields 11.7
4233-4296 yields 10.3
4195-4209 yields 10.7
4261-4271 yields 11.5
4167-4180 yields 8.99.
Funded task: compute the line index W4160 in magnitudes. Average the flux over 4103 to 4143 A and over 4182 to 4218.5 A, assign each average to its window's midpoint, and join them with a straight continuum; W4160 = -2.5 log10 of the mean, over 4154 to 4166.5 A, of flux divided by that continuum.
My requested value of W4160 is 0.19 mag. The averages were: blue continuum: 15.3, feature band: 13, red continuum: 15.6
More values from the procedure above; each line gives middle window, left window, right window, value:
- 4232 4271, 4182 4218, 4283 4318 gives -0.069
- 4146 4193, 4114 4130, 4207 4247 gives 0.101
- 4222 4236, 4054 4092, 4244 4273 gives 0.103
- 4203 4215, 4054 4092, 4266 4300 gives -0.111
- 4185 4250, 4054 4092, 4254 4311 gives -0.089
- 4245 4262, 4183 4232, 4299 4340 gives 0.082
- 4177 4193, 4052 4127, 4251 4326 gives -0.077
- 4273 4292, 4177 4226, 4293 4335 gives 0.093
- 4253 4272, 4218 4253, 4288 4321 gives -0.037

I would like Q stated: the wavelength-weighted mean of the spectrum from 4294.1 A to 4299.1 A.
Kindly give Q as 14.8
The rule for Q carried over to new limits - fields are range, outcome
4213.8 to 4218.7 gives 16.2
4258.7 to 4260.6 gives 17.1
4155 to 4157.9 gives 12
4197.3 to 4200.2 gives 11.6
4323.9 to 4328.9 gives 15.4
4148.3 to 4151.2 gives 12.9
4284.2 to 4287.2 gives 14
